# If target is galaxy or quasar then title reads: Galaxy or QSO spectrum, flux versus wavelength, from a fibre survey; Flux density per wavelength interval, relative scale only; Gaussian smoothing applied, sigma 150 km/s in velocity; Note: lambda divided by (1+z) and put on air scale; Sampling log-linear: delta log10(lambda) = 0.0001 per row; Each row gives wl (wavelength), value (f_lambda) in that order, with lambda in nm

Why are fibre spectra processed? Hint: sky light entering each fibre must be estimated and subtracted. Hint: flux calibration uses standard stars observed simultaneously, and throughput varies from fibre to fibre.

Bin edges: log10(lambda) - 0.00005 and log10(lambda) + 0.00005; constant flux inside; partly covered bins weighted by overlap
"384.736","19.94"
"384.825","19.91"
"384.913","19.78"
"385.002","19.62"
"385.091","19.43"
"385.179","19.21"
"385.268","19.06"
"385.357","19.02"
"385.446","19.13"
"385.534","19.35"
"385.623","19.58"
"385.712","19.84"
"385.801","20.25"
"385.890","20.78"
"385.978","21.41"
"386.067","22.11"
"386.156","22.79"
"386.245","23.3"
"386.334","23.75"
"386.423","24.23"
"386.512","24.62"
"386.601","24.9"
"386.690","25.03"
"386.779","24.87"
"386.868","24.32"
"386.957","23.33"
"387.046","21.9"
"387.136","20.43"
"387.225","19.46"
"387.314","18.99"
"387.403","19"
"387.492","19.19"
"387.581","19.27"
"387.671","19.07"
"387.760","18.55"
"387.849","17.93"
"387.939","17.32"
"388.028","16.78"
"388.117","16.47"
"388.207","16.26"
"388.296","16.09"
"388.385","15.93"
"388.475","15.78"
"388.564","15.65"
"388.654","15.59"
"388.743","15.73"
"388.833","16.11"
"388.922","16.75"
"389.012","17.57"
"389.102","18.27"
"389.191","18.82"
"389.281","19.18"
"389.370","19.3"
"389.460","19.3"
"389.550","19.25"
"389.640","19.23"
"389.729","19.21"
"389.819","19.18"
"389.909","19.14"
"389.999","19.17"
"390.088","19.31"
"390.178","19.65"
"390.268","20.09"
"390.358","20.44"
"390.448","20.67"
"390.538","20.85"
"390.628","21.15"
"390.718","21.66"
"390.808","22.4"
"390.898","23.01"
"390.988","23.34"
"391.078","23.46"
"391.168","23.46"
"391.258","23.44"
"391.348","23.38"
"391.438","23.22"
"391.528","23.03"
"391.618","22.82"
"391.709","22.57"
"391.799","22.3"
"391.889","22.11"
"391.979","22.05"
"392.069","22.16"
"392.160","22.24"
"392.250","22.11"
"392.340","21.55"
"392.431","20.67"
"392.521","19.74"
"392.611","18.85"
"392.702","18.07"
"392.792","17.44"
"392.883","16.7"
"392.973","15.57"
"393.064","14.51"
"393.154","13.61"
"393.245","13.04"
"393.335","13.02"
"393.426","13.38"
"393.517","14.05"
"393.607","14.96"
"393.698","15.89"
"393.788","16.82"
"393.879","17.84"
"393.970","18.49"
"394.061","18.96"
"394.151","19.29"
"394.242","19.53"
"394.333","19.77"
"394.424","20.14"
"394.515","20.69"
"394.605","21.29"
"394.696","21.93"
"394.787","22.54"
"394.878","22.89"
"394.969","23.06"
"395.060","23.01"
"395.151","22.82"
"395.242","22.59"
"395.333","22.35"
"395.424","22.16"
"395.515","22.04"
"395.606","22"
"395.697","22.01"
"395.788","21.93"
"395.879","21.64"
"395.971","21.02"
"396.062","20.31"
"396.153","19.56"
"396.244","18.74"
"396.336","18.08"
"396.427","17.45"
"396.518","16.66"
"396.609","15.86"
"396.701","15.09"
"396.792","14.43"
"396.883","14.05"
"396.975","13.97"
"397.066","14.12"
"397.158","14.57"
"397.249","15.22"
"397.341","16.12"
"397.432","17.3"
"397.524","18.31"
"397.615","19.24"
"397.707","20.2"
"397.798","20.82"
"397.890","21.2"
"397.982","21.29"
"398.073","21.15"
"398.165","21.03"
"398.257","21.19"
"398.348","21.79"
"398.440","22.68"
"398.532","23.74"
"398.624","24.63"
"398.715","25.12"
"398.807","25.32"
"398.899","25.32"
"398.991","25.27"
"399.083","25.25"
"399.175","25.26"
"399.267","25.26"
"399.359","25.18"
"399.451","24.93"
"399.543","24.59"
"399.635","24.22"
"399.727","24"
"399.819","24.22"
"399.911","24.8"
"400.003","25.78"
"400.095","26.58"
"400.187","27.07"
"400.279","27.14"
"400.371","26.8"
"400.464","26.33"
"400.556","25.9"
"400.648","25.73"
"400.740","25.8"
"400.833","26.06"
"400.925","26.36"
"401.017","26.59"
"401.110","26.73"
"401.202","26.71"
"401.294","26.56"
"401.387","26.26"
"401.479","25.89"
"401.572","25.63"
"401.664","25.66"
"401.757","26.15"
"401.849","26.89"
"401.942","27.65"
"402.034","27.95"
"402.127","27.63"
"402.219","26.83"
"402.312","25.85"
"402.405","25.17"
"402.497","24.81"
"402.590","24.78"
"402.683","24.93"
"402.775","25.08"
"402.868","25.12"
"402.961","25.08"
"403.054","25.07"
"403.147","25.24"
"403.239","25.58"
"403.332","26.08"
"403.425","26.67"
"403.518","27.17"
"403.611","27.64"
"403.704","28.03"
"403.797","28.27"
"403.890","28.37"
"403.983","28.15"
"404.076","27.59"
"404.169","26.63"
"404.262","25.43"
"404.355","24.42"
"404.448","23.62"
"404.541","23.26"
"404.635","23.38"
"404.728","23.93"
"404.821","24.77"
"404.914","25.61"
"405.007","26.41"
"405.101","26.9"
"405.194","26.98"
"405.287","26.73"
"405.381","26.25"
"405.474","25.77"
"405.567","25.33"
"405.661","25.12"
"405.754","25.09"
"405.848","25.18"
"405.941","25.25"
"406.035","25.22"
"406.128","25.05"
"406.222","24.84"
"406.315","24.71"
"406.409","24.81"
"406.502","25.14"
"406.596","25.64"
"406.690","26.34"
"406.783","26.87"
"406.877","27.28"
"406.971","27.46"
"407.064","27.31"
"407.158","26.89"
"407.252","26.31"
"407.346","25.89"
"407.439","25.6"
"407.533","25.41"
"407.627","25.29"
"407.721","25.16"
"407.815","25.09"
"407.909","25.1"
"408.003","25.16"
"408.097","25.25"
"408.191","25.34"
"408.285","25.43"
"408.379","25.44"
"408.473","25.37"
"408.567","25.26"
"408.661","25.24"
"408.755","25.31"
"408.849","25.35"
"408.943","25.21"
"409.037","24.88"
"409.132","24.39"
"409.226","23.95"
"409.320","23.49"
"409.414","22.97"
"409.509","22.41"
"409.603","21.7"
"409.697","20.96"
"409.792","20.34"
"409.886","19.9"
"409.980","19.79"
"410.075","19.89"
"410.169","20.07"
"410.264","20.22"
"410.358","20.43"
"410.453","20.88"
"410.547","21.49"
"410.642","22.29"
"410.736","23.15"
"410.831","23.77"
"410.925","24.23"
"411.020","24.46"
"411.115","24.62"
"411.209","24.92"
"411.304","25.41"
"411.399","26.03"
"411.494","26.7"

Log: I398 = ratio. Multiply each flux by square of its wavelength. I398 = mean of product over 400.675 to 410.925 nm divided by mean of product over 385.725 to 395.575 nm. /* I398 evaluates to 1.36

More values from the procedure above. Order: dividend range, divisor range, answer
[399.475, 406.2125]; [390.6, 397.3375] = 1.39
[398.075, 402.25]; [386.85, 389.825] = 1.47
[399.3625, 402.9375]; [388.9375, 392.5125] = 1.30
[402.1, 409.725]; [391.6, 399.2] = 1.36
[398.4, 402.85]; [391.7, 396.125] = 1.35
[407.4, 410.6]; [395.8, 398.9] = 1.29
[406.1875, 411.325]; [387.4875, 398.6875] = 1.35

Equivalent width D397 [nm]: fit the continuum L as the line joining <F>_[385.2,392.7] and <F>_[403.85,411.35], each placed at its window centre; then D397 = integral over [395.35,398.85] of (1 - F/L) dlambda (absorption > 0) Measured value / 0.42 nm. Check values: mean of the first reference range 20.3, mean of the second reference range 24.6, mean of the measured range 19.5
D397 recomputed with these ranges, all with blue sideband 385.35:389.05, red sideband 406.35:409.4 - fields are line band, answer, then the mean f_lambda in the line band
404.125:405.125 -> -0.01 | 24.9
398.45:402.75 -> -0.42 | 25.7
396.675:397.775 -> 0.31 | 16.2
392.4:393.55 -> 0.29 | 16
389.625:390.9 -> 0.02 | 20.3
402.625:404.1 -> -0.14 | 26.5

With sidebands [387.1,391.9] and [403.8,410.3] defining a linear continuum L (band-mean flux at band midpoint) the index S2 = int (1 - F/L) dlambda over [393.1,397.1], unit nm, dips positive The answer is 0.48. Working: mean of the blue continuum 19.6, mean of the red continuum 24.9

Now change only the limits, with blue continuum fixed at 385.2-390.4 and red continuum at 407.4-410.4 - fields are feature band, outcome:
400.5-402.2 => -0.329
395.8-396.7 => 0.104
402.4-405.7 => -0.458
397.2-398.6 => 0.090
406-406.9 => -0.094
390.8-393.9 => 0.144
